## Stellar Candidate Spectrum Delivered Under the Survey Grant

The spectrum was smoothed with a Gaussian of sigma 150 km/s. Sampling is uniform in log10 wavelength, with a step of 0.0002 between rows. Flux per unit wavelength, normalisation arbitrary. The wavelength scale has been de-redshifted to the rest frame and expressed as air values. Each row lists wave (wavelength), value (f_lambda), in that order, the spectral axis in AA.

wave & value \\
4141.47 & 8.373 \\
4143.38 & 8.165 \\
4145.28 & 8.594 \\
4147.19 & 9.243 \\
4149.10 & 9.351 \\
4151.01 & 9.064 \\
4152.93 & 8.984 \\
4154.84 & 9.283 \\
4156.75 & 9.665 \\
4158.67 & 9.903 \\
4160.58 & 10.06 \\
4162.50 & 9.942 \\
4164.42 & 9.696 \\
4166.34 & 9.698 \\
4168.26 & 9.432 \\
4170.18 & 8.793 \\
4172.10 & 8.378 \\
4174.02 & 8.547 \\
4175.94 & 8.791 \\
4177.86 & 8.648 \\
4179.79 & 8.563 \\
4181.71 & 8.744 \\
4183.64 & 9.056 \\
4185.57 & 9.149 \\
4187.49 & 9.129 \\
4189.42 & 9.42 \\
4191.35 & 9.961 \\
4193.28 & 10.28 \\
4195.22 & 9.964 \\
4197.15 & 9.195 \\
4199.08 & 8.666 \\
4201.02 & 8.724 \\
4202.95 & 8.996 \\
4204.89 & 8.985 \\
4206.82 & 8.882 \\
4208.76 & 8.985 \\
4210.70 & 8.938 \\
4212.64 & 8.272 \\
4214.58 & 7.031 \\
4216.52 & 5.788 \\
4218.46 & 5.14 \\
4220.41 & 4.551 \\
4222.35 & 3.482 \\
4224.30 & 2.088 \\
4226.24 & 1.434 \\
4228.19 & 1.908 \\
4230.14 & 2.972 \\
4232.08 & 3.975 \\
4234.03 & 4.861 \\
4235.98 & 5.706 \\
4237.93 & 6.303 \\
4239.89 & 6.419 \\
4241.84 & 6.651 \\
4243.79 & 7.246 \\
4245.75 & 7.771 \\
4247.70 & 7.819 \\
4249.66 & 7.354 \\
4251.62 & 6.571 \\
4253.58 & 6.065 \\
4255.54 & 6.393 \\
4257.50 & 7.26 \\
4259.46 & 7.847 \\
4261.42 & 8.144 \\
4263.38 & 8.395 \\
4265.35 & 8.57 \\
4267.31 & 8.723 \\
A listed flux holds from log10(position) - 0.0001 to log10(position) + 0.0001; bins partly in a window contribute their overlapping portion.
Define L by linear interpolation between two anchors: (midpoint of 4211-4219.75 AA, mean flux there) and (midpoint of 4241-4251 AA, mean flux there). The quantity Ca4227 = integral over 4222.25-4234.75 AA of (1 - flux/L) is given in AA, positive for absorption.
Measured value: 7.33 AA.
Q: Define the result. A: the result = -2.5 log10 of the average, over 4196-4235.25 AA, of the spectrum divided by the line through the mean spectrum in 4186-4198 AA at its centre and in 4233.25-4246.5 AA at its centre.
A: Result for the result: 0.32 mag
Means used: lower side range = 9.64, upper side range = 6.42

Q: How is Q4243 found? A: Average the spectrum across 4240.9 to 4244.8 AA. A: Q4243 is 6.95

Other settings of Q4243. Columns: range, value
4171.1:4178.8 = 8.6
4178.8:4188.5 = 8.93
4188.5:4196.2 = 9.9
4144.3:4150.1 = 9.07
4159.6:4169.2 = 9.76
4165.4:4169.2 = 9.56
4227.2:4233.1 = 2.96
